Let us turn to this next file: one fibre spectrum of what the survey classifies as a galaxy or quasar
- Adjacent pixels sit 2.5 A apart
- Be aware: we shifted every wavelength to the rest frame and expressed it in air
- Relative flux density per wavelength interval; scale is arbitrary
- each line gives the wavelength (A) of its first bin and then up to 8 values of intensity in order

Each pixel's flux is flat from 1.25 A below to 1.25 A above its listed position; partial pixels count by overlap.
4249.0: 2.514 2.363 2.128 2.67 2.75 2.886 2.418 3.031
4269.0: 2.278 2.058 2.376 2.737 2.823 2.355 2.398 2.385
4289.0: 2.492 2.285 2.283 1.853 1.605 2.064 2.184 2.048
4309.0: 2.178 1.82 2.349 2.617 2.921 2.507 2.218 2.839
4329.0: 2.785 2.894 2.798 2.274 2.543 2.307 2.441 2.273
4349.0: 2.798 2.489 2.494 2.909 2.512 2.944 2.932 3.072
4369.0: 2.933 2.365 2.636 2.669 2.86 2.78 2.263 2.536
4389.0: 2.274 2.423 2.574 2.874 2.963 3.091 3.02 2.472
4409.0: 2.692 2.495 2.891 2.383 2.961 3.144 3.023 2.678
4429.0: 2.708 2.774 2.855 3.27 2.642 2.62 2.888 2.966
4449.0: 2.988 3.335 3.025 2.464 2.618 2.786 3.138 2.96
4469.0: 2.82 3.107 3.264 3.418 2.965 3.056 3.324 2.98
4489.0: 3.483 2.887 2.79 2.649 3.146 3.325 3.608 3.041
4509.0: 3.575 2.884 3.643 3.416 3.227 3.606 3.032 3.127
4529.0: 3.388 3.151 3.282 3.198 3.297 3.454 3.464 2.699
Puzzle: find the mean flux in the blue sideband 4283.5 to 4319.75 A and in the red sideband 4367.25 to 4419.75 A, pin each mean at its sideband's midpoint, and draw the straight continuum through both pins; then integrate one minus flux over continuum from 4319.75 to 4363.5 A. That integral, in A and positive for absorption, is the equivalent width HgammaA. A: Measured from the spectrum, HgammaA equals -3.3 A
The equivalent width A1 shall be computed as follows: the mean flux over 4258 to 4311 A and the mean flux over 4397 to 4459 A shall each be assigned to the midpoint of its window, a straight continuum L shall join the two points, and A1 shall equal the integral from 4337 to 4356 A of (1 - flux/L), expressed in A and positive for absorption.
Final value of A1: 0.6 A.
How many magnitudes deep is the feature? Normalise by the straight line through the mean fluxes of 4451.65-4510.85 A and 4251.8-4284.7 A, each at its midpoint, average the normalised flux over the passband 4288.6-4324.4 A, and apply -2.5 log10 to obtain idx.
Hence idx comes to 0.18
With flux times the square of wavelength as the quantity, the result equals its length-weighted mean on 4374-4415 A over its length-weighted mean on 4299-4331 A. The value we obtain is 1.18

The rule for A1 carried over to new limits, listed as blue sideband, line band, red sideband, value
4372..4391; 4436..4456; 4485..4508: -0.5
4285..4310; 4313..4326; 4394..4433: -1.6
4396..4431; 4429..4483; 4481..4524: 1.0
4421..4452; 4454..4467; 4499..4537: 0.9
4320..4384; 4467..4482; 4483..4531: 0.0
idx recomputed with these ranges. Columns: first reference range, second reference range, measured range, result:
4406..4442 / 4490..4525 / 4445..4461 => 0.01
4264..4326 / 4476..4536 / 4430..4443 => 0.03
